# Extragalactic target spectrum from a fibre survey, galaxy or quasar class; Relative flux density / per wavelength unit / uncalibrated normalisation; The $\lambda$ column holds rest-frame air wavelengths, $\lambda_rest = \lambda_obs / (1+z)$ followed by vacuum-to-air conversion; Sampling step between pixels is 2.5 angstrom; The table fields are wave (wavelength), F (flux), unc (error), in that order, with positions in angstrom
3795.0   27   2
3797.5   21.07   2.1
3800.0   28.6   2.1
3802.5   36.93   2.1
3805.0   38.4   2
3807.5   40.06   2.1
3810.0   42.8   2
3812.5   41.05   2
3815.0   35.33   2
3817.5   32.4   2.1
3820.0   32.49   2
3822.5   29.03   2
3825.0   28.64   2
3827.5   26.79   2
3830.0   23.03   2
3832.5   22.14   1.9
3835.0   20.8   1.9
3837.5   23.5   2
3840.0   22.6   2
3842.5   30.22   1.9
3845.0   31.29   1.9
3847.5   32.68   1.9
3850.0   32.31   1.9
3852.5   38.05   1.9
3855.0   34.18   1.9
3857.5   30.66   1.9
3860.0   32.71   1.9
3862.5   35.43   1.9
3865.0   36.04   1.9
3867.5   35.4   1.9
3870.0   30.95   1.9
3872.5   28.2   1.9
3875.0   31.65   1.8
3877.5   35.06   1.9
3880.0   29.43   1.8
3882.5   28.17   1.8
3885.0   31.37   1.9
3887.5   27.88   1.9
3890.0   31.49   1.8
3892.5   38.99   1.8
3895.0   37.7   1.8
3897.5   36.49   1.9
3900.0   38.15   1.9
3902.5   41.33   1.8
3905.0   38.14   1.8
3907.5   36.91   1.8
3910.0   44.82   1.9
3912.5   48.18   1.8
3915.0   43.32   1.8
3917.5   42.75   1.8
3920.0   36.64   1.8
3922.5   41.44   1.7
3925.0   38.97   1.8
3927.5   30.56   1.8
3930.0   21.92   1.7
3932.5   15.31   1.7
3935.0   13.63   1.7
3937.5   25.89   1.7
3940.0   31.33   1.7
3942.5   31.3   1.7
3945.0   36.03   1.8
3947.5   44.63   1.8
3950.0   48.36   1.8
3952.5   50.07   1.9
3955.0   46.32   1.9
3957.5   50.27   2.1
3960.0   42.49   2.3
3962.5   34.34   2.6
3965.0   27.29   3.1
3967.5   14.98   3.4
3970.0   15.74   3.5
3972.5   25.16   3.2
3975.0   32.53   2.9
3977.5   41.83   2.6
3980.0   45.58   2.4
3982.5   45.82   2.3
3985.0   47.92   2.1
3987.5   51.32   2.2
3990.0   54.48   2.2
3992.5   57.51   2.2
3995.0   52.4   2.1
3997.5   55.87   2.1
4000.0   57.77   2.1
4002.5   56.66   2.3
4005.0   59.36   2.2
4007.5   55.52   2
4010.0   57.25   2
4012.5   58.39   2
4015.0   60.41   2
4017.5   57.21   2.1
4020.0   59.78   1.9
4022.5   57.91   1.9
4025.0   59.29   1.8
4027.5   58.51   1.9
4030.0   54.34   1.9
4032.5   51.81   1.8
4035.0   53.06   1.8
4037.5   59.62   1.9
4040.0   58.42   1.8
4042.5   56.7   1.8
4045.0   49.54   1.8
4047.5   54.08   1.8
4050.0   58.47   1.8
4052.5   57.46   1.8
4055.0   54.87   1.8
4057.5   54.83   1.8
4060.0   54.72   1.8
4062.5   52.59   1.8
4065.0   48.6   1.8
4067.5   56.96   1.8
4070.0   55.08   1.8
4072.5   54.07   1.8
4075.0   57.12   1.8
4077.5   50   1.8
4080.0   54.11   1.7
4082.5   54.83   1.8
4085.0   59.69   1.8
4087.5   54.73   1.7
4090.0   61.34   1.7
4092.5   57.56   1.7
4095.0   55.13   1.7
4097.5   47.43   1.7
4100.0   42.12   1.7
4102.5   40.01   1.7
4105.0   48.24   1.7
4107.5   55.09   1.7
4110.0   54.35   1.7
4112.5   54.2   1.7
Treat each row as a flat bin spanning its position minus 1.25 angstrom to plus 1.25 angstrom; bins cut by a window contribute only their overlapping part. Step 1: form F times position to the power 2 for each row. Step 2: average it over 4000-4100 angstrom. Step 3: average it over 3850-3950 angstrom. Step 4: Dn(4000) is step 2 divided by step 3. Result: 1.75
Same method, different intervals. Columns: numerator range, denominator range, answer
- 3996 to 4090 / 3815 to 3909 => 1.93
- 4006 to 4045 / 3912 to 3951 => 1.76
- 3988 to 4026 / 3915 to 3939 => 1.96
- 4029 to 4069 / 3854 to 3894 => 1.85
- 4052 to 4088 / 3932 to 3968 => 1.66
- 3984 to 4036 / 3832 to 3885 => 1.97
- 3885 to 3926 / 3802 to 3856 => 1.28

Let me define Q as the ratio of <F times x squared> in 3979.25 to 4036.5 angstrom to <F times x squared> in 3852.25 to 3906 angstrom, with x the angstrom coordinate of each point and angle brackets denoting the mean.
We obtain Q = 1.7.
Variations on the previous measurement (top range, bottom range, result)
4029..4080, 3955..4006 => 1.30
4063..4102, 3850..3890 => 1.85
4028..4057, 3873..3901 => 1.81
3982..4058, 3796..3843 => 2.04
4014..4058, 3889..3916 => 1.52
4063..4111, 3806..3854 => 1.96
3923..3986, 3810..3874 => 1.18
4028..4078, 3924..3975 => 1.79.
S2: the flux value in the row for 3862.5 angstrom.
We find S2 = 35.43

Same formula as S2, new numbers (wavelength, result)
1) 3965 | 27.29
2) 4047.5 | 54.08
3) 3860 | 32.71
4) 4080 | 54.11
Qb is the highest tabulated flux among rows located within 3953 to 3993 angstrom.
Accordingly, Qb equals 57.51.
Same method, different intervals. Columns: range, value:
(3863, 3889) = 36.04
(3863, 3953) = 50.07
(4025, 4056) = 59.62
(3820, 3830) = 32.49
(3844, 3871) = 38.05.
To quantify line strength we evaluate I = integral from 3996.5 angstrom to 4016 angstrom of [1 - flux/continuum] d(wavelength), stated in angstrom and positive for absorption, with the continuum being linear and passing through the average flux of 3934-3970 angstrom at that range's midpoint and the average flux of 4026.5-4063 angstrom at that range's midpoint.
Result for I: -4.50 angstrom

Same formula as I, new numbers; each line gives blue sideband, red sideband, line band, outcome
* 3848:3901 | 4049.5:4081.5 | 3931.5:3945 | 5.23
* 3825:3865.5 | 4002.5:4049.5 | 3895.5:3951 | 7.00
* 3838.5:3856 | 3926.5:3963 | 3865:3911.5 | -2.46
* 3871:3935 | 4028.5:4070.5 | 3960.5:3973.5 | 5.62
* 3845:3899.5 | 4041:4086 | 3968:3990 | 3.39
